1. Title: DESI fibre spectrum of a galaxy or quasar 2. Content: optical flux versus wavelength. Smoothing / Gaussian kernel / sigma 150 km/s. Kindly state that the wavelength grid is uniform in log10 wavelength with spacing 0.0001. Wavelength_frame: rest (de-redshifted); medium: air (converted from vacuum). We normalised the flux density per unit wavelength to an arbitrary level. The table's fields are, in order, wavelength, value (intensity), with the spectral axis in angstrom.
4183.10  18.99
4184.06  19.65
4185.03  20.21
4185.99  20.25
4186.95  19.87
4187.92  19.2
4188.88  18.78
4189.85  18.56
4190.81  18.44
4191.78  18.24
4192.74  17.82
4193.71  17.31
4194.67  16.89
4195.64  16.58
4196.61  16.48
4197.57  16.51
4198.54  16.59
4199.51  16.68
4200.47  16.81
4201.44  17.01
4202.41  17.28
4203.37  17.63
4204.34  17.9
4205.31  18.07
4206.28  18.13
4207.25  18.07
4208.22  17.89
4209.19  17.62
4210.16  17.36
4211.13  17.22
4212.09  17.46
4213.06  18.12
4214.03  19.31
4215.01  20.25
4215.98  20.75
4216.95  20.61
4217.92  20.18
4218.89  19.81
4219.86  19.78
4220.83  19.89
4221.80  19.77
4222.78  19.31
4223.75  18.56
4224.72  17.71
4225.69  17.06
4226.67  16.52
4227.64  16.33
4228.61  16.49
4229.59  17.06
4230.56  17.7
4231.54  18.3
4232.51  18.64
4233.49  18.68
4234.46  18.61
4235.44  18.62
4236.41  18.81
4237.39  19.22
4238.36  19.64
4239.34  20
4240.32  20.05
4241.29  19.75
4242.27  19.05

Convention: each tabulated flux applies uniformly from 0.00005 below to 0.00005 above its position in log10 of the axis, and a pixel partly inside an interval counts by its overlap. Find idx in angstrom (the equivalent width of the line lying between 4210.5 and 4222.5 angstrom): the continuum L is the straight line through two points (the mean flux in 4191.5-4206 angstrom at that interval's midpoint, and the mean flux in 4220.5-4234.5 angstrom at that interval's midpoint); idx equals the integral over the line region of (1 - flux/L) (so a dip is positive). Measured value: -1.2 angstrom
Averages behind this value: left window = 17.2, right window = 18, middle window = 19.4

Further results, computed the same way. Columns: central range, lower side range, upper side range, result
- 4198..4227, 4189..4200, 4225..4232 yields -1.9 angstrom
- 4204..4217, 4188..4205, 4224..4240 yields -0.5 angstrom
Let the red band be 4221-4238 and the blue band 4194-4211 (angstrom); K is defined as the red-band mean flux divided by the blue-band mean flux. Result 1.1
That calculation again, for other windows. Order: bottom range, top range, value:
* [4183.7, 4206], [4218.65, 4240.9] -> 1.03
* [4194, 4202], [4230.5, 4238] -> 1.12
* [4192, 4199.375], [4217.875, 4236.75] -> 1.08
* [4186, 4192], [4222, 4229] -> 0.92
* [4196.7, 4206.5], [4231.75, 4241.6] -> 1.11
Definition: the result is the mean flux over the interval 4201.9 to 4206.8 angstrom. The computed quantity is 17.8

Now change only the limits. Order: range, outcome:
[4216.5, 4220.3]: 20.1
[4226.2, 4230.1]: 16.6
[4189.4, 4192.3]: 18.4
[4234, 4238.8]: 19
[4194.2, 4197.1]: 16.6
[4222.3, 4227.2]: 17.8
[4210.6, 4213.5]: 17.6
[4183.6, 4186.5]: 20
